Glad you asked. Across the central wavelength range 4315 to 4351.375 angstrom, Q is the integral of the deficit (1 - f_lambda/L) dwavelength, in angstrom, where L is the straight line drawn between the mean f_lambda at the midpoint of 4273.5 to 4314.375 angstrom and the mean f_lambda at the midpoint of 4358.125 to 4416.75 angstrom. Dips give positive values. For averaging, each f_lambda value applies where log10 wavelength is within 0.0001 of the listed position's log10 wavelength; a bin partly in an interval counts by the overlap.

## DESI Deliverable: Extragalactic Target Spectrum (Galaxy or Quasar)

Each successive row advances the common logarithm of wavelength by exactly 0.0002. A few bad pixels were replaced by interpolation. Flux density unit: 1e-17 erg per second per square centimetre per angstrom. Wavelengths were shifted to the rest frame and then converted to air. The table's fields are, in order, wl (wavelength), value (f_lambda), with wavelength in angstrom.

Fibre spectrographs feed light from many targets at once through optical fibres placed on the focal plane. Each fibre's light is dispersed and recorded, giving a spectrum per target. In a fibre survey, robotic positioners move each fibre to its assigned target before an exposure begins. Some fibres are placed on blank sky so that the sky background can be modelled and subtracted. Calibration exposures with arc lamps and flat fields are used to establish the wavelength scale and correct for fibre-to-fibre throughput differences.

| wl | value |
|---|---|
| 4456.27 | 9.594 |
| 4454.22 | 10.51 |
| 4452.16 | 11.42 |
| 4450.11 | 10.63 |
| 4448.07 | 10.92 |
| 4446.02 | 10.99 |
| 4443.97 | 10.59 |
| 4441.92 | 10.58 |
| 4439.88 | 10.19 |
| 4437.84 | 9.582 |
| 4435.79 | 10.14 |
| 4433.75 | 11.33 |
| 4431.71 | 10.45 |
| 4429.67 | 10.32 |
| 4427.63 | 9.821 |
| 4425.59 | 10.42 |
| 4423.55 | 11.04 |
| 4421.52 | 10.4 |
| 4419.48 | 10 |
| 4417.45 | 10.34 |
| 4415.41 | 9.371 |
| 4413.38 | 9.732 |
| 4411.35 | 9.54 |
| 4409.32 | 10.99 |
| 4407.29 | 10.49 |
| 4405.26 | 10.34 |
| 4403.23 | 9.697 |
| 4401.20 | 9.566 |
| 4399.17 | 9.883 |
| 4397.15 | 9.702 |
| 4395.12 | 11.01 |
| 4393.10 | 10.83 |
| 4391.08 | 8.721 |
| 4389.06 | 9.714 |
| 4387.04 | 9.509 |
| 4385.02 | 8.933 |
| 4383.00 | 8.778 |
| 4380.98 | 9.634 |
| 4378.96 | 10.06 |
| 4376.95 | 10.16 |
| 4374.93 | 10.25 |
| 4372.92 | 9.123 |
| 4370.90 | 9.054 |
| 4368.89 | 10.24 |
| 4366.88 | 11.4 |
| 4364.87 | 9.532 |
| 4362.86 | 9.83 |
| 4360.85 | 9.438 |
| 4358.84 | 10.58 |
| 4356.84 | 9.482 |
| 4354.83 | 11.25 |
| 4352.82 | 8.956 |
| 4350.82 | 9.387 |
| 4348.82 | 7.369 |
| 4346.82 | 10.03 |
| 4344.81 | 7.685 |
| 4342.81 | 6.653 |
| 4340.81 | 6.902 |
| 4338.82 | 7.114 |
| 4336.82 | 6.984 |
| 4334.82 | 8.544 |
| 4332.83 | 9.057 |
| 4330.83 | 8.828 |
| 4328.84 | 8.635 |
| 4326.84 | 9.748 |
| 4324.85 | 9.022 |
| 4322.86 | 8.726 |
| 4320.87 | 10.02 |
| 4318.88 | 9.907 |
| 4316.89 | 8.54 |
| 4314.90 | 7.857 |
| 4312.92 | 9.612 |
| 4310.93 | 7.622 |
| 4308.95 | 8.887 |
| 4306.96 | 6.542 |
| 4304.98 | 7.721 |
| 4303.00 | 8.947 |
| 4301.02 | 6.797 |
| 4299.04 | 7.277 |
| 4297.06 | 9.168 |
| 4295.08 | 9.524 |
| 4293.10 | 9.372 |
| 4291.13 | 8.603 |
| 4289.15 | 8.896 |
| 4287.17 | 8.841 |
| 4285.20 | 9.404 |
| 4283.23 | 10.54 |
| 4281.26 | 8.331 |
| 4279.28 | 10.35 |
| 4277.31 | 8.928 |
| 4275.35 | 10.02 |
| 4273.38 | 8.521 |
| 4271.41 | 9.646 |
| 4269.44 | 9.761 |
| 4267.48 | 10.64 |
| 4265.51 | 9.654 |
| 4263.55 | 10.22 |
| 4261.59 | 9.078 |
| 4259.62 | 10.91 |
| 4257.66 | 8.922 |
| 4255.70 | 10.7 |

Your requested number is 2.9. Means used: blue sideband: 8.75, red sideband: 9.86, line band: 8.48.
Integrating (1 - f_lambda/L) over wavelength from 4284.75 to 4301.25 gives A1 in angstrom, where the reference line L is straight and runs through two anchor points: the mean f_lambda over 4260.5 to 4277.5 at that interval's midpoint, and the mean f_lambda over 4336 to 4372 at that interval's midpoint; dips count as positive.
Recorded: 1.3 angstrom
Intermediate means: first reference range 9.65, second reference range 9.01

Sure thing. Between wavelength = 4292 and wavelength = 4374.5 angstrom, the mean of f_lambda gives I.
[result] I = 8.83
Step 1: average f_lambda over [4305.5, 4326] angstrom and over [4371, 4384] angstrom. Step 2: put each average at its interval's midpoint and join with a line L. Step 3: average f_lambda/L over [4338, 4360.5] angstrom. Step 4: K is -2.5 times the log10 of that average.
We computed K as 0.06 mag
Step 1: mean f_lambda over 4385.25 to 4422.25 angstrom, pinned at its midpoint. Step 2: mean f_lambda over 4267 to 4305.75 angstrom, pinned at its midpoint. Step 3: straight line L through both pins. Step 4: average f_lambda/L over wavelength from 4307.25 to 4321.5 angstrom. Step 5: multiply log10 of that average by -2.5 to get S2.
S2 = 0.06 mag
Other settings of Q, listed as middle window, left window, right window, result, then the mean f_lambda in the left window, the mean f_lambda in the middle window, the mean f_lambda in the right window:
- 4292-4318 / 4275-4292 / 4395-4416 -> 3.1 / 9.3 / 8.31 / 10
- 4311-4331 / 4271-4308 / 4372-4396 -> 0.2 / 8.8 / 9.03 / 9.73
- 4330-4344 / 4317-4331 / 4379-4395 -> 2.4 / 9.25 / 7.71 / 9.57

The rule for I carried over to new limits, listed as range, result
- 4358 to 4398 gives 9.82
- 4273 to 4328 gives 8.85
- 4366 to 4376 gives 9.99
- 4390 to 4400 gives 10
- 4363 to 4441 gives 10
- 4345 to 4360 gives 9.47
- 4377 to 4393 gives 9.47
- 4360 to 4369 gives 10.1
